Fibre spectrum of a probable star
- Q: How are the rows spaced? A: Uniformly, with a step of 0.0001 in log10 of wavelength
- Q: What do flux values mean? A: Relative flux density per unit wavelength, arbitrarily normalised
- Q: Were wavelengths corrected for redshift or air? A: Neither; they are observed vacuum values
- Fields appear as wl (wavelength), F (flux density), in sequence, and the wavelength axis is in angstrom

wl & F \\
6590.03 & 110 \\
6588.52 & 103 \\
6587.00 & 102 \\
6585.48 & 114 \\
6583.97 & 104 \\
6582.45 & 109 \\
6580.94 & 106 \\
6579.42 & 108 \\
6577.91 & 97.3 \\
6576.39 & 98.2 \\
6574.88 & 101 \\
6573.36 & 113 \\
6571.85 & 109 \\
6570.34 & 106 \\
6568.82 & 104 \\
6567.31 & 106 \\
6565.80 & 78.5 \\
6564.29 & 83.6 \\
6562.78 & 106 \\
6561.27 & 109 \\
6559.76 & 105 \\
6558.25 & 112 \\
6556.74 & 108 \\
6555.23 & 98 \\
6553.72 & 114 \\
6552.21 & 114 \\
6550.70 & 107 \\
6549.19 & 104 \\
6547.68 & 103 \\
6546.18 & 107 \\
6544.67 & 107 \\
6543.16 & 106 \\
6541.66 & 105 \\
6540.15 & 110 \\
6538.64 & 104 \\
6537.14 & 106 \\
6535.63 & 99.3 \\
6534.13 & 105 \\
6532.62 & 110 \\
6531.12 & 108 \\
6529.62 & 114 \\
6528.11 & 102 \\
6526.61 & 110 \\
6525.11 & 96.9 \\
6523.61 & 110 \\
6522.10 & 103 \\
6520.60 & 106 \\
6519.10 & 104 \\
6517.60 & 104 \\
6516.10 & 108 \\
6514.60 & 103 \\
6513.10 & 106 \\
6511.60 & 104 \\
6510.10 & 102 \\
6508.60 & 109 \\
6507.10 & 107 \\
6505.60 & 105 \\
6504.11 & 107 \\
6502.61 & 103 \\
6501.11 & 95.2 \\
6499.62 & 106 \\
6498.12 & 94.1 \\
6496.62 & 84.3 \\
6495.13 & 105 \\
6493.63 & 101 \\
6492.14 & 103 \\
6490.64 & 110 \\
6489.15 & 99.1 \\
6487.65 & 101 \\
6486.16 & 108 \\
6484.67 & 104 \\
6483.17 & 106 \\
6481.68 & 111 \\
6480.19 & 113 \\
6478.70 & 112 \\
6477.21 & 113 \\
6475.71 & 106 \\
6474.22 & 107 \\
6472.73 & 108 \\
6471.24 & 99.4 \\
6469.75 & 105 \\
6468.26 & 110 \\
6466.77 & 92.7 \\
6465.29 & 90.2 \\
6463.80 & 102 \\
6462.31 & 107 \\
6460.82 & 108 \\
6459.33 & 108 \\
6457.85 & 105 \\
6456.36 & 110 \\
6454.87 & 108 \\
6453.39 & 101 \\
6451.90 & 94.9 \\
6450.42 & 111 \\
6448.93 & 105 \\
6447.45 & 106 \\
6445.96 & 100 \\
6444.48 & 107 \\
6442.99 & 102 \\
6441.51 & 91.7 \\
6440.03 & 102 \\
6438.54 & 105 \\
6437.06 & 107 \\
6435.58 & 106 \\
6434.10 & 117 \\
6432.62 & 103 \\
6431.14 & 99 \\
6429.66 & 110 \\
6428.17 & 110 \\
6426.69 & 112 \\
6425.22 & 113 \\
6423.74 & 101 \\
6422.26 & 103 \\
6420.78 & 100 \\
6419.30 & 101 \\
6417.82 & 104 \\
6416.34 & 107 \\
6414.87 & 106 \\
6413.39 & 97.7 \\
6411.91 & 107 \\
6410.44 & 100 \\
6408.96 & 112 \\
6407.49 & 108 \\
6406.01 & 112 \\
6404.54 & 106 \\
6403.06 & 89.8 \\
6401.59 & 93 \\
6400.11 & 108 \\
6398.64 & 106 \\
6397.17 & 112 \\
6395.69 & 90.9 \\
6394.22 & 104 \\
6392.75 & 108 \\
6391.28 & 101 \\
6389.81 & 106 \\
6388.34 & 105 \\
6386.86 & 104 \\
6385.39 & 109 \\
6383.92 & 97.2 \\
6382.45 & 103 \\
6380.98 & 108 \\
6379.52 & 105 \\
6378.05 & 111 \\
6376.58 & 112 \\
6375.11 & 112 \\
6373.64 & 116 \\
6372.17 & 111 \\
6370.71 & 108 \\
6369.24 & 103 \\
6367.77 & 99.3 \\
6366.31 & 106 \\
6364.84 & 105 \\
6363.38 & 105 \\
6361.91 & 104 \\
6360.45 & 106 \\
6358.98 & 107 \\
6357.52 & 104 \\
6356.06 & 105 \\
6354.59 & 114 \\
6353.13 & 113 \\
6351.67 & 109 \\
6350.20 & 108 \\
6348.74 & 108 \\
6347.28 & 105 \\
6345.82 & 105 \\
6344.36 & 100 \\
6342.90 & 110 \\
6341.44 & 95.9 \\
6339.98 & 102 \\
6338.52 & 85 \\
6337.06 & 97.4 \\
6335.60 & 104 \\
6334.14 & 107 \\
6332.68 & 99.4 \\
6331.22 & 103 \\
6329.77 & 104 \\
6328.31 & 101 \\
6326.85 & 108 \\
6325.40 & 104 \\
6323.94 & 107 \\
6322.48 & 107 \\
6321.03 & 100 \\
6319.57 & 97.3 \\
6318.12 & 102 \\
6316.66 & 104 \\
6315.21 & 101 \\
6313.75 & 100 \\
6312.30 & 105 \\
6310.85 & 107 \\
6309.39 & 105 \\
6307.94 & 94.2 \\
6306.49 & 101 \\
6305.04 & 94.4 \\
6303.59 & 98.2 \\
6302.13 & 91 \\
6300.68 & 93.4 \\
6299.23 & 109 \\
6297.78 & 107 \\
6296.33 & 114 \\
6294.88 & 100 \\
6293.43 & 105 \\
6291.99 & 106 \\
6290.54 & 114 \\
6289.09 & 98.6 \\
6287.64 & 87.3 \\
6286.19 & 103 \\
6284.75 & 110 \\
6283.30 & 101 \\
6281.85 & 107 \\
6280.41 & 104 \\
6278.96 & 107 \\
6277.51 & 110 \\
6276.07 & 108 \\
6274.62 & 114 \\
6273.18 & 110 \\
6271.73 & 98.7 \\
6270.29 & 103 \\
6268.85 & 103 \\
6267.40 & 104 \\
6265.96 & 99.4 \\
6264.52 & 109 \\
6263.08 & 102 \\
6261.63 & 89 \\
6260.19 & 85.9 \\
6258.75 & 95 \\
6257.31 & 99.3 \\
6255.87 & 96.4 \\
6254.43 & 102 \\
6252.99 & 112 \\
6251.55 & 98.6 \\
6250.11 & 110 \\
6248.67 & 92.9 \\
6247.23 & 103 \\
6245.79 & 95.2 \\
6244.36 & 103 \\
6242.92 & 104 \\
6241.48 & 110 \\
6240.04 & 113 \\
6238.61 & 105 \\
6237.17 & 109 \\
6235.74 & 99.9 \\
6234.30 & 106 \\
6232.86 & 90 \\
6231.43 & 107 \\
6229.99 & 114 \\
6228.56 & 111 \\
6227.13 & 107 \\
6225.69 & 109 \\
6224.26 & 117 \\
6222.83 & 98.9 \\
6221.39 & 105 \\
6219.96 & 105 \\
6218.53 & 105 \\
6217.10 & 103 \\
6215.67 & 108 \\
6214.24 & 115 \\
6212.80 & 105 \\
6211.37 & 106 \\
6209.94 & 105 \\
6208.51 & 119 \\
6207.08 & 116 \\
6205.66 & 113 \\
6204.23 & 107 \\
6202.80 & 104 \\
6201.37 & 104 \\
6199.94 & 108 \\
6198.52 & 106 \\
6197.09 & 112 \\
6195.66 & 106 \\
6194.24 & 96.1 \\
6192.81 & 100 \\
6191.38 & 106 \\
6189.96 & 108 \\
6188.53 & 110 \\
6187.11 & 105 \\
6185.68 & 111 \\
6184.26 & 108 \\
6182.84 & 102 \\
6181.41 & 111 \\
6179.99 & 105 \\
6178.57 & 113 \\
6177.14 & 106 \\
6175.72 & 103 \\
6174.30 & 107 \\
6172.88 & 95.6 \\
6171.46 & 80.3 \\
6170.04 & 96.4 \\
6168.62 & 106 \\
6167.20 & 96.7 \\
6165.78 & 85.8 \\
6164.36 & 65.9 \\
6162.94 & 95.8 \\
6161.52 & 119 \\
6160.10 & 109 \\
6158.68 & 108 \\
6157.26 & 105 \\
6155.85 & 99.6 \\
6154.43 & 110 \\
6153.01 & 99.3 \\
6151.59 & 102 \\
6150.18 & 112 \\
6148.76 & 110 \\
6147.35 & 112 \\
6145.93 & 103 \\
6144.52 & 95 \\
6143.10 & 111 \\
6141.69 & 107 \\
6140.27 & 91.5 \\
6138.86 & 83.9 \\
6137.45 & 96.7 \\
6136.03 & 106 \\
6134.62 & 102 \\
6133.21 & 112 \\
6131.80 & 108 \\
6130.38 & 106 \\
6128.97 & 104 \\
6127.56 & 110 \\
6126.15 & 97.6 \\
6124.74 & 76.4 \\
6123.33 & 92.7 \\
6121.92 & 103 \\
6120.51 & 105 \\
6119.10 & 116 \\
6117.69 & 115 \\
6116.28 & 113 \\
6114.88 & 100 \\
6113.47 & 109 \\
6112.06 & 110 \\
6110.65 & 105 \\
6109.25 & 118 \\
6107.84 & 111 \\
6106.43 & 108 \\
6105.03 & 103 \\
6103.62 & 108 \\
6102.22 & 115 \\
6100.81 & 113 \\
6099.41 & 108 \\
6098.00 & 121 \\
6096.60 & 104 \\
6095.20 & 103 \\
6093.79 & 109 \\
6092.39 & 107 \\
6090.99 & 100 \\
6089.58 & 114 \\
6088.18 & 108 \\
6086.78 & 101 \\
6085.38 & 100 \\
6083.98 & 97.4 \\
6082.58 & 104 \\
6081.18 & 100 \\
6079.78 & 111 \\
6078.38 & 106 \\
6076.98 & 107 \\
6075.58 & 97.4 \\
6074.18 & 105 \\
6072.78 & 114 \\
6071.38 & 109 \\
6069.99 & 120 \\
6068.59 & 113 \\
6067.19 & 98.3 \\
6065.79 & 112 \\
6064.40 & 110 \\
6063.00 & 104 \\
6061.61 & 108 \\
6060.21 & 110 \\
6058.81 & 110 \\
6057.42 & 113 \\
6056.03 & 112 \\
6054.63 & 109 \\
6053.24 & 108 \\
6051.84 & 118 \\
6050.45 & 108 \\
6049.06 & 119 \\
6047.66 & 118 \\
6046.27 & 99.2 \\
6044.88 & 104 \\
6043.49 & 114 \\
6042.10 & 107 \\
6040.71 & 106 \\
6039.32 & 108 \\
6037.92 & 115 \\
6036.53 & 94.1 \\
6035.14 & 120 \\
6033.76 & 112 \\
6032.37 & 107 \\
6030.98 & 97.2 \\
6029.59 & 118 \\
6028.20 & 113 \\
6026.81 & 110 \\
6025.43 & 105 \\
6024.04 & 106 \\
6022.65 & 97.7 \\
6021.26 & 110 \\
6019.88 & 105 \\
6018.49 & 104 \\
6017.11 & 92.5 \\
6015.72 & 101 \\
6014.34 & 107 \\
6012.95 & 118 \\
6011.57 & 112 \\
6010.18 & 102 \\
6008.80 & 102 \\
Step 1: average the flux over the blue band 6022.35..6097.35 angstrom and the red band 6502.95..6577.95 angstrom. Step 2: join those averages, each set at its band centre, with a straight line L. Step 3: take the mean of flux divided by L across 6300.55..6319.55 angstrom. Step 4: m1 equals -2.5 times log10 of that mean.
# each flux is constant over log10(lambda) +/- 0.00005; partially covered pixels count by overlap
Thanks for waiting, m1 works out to 0.07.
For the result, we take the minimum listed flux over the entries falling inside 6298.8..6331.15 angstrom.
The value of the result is 91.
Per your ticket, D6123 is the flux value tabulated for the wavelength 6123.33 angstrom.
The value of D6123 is 92.7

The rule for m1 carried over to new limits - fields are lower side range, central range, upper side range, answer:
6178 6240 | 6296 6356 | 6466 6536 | 0.03 mag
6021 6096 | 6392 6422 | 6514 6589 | 0.02 mag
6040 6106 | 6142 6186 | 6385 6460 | 0.05 mag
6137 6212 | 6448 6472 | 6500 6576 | 0.01 mag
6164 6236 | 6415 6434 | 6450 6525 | -0.01 mag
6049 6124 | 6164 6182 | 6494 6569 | 0.09 mag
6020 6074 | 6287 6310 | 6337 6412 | 0.05 mag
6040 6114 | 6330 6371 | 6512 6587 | 0.02 mag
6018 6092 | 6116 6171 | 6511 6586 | 0.06 mag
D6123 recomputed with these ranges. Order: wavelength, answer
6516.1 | 108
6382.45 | 103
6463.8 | 102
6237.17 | 109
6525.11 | 96.9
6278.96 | 107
